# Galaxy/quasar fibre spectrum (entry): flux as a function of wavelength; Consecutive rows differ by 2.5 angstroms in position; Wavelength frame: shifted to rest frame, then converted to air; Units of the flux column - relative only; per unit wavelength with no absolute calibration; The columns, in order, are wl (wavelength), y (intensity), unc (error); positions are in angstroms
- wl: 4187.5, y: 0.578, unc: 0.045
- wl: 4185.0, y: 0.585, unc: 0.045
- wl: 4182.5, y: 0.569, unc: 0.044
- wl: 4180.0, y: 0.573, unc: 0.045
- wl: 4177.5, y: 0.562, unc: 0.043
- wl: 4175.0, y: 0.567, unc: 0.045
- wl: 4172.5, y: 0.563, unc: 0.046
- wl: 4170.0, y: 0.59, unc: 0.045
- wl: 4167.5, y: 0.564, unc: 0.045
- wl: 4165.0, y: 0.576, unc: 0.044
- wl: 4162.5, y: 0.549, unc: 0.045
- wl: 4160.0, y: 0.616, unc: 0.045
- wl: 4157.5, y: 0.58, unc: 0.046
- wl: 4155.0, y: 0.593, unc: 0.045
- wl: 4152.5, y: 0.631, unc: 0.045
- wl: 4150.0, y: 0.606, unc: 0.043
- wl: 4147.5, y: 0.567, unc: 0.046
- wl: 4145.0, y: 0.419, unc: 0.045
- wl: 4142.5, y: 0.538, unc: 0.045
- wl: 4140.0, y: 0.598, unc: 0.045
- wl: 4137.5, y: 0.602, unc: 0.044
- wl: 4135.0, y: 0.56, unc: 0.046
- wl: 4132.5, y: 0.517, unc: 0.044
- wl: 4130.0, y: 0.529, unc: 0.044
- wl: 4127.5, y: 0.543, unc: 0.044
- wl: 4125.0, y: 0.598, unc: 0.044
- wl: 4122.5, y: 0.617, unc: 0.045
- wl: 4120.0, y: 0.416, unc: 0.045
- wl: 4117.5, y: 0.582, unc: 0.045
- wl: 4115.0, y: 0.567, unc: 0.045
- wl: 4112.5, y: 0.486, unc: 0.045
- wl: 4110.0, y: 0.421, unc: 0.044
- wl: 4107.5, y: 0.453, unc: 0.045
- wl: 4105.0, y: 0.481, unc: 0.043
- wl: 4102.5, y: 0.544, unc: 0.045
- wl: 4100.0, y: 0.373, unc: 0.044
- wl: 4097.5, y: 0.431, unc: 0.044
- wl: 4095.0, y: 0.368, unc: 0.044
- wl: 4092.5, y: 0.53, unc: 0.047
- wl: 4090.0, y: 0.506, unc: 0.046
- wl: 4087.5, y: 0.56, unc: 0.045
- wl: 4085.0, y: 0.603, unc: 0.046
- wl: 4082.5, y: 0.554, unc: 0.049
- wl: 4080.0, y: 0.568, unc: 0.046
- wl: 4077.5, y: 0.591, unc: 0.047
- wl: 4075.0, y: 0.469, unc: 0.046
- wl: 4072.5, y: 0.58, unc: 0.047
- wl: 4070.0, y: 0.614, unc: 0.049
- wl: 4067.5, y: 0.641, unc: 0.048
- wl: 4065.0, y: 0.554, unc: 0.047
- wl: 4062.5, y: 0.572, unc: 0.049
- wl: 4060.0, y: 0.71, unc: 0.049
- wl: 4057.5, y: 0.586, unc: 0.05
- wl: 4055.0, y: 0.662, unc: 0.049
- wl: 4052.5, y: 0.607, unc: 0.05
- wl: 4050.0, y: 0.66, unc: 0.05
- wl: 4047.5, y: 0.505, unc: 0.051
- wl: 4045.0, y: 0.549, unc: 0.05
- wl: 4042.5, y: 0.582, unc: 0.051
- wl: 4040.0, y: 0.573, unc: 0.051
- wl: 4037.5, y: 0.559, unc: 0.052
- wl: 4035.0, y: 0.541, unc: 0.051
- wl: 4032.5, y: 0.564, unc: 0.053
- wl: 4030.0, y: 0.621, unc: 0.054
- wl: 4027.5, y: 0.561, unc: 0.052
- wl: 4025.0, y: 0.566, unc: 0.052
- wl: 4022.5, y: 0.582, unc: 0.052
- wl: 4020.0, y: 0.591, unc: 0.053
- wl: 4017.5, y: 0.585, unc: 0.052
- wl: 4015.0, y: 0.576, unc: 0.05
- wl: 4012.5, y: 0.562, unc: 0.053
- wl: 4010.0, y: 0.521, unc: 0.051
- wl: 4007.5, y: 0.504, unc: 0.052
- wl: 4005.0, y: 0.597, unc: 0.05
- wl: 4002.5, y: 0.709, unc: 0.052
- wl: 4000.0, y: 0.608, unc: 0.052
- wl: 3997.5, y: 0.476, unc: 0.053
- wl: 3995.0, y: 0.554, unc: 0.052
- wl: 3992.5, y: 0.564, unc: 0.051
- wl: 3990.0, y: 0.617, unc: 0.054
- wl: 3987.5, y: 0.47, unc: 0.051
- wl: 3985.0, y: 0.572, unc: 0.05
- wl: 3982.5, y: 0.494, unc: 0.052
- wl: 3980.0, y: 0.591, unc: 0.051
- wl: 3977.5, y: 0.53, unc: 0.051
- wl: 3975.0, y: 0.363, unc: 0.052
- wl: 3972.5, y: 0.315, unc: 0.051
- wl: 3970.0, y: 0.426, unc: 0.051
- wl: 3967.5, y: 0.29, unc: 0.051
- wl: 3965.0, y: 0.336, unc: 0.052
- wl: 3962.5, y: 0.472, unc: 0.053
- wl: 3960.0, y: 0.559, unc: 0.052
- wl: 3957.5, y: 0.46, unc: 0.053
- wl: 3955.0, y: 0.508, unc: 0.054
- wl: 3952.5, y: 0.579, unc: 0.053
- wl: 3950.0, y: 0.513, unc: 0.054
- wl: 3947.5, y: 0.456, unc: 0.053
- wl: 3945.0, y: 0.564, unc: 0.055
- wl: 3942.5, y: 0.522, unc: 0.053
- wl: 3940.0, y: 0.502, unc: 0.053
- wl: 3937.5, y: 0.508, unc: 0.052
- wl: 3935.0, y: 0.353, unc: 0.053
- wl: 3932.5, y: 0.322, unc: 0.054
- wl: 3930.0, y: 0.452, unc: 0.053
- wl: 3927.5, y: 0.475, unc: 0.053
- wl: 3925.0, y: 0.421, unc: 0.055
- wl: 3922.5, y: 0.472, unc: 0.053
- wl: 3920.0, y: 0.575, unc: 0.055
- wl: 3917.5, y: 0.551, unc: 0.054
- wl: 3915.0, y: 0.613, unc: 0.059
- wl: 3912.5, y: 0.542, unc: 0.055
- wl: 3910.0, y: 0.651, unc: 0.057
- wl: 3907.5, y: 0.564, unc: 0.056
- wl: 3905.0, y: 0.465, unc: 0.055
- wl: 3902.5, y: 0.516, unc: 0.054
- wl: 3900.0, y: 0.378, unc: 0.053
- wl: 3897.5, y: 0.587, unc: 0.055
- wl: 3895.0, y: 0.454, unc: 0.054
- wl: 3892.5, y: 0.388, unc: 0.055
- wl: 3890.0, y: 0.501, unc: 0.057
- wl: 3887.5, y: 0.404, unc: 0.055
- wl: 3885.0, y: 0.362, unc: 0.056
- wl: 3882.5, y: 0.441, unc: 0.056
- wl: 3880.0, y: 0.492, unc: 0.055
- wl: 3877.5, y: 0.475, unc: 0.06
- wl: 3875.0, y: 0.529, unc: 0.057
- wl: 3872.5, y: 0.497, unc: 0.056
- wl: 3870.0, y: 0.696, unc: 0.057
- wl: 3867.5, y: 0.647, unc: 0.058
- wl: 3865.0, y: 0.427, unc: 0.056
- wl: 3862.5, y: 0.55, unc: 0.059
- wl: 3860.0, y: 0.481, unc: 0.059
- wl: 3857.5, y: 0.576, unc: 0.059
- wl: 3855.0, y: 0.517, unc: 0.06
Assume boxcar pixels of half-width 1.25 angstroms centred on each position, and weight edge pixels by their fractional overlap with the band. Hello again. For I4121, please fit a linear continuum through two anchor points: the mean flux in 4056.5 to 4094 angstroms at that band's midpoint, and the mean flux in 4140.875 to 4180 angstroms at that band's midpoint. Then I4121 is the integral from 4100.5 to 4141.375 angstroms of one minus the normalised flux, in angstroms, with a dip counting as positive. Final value 3.0 angstroms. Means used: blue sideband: 0.574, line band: 0.529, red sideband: 0.569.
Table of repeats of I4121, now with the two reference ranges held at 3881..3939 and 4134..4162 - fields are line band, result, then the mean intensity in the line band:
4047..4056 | -1.4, 0.616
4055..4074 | -2.5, 0.61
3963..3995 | 2.4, 0.468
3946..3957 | -0.4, 0.511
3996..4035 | -4.0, 0.574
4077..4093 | -0.3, 0.559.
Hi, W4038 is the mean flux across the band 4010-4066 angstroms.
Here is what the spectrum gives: 0.584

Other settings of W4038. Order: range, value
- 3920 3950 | 0.466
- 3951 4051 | 0.532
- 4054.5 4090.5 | 0.585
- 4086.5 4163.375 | 0.528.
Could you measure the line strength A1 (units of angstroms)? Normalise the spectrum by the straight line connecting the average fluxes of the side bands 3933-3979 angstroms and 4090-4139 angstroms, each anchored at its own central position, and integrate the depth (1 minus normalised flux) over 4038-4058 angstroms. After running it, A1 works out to -4.26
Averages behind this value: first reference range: 0.457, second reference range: 0.507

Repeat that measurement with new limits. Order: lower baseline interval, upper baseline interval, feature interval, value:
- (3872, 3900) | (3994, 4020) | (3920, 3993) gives 7.16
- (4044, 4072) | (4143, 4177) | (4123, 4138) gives 0.55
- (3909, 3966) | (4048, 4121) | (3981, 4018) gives -3.25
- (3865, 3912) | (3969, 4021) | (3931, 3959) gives 2.06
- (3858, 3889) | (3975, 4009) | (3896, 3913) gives -0.39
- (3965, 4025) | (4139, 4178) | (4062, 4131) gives 3.18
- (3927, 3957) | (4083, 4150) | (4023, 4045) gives -3.10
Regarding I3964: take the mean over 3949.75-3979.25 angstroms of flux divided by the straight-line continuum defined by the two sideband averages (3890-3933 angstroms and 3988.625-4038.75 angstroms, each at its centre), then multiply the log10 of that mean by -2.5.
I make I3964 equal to 0.20 mag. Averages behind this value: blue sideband 0.499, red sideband 0.573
